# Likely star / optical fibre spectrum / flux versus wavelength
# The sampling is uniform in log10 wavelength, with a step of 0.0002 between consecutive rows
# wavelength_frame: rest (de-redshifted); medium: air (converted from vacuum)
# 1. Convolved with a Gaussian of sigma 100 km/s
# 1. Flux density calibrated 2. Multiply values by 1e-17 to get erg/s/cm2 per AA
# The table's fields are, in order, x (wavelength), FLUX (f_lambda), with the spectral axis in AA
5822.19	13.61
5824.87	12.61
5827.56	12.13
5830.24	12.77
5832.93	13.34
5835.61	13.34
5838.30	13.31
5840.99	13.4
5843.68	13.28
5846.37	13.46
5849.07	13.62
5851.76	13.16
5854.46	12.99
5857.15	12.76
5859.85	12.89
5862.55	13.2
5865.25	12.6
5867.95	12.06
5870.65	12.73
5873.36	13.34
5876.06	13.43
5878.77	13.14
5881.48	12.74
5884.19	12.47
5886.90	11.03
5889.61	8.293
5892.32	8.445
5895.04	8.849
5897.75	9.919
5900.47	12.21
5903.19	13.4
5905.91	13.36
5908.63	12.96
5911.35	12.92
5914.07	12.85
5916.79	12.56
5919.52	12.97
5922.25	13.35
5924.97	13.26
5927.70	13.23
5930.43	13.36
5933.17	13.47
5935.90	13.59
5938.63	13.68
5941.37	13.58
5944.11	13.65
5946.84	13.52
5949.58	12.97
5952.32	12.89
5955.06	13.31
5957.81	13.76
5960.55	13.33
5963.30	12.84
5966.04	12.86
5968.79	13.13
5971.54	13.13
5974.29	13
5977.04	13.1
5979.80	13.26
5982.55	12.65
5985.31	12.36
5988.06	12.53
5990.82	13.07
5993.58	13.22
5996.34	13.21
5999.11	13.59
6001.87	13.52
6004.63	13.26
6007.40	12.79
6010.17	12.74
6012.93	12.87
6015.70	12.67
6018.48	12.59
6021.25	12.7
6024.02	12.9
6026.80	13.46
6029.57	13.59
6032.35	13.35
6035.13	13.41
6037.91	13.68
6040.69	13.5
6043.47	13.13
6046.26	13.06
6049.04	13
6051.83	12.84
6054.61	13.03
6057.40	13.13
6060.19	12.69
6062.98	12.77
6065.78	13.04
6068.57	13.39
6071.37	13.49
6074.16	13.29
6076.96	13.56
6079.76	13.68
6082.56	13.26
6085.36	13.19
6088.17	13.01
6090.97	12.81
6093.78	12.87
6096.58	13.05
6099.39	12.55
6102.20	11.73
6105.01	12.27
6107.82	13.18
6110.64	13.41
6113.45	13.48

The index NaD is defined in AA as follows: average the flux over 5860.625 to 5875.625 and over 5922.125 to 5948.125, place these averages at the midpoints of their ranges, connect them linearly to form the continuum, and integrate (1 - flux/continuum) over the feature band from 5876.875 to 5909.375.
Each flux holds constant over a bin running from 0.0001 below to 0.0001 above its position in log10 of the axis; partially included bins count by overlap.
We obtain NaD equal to 4.1 AA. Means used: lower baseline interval 12.8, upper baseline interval 13.5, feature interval 11.4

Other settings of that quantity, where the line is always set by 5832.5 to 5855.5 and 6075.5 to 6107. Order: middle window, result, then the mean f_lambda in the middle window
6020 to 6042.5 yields -0.54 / 13.3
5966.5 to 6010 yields 0.14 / 13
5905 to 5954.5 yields -0.19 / 13.2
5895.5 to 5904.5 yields 1.15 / 11.5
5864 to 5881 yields 0.51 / 12.9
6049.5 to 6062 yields 0.05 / 12.9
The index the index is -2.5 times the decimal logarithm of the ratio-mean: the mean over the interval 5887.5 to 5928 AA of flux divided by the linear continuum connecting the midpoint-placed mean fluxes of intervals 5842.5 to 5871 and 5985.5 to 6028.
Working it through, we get 0.10 mag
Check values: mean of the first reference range 13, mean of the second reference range 13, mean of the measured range 11.9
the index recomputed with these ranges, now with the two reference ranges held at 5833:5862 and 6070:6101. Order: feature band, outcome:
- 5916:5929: 0.01 mag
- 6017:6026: 0.03 mag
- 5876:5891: 0.13 mag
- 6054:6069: 0.01 mag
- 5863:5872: 0.06 mag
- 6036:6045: -0.02 mag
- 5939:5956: -0.01 mag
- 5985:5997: 0.02 mag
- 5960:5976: 0.01 mag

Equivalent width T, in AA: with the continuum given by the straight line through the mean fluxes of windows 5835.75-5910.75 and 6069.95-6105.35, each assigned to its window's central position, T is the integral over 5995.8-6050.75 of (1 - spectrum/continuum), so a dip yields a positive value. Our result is -1.5 AA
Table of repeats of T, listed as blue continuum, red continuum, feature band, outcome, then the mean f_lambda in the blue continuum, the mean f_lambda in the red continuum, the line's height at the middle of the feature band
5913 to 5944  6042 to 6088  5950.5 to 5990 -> 0.7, 13.3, 13.2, 13.2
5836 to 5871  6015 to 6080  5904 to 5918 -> 0.1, 13.1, 13.2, 13.1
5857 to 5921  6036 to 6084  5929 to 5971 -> -2.7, 12.1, 13.2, 12.5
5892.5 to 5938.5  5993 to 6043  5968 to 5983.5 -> -0.2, 12.6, 13.2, 12.9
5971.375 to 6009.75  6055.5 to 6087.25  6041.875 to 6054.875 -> 0.1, 13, 13.2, 13.2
